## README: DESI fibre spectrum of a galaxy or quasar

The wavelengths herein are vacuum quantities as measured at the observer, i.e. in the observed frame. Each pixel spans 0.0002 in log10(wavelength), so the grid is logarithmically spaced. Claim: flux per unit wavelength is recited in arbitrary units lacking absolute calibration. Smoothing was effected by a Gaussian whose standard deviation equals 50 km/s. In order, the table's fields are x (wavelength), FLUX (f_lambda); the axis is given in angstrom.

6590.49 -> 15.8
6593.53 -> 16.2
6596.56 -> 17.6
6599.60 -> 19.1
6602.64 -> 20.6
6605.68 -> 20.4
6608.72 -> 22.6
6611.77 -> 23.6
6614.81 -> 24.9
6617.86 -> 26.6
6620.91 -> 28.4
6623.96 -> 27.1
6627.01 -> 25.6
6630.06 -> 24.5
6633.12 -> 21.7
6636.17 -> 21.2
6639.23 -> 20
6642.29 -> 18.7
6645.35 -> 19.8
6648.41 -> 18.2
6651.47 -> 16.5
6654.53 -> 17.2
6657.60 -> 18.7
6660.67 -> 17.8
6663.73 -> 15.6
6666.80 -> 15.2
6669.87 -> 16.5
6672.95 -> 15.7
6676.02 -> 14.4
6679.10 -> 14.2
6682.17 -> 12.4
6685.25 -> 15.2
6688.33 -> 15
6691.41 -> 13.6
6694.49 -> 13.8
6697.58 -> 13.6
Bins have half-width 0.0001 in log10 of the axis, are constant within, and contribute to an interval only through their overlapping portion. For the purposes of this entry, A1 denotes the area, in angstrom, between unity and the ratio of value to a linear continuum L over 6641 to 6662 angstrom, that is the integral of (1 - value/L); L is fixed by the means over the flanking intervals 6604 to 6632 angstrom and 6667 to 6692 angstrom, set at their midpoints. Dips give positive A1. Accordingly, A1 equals 1.2 angstrom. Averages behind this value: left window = 24.8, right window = 14.7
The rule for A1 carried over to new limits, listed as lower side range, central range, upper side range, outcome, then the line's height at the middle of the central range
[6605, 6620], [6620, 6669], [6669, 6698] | -0.99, 19.7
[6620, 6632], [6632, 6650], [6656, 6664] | 2.02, 22.4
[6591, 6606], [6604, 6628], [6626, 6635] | -3.90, 21.3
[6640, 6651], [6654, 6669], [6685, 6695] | 0.28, 17.2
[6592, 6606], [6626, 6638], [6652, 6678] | -3.81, 17.5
